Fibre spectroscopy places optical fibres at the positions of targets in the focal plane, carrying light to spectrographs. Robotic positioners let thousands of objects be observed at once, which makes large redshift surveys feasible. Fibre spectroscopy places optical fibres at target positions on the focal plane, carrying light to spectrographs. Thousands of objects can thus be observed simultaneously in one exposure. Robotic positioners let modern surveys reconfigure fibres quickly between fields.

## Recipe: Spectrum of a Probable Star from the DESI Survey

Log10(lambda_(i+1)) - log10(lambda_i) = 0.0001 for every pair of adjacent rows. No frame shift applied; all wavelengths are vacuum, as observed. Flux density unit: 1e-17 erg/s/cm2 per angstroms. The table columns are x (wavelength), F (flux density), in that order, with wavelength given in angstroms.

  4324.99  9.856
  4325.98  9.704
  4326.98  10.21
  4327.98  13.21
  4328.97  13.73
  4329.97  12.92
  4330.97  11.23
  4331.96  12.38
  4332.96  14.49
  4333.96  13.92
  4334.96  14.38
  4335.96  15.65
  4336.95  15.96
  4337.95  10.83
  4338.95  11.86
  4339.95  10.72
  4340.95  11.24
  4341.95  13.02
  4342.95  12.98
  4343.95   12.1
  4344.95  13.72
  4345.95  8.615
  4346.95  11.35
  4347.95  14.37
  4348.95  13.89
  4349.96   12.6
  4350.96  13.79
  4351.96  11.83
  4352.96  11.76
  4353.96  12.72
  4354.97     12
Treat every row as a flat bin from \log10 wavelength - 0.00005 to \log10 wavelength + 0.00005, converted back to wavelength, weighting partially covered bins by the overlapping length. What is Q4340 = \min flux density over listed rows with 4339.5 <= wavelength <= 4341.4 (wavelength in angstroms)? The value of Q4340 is 10.72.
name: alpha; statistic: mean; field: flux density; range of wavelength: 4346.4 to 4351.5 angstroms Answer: 13.1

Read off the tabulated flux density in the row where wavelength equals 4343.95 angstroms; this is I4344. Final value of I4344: 12.1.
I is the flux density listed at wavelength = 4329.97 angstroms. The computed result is 12.92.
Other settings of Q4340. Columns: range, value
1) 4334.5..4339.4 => 10.83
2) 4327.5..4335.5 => 11.23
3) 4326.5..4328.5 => 10.21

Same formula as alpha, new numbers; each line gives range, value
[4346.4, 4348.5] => 12.8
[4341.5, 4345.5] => 12.9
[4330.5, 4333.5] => 12.7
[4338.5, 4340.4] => 11.3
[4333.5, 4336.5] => 14.7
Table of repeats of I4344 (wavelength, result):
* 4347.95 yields 14.37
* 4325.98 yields 9.704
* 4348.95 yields 13.89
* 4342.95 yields 12.98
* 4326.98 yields 10.21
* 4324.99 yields 9.856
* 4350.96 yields 13.79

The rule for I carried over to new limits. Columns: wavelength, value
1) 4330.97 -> 11.23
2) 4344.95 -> 13.72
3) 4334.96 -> 14.38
